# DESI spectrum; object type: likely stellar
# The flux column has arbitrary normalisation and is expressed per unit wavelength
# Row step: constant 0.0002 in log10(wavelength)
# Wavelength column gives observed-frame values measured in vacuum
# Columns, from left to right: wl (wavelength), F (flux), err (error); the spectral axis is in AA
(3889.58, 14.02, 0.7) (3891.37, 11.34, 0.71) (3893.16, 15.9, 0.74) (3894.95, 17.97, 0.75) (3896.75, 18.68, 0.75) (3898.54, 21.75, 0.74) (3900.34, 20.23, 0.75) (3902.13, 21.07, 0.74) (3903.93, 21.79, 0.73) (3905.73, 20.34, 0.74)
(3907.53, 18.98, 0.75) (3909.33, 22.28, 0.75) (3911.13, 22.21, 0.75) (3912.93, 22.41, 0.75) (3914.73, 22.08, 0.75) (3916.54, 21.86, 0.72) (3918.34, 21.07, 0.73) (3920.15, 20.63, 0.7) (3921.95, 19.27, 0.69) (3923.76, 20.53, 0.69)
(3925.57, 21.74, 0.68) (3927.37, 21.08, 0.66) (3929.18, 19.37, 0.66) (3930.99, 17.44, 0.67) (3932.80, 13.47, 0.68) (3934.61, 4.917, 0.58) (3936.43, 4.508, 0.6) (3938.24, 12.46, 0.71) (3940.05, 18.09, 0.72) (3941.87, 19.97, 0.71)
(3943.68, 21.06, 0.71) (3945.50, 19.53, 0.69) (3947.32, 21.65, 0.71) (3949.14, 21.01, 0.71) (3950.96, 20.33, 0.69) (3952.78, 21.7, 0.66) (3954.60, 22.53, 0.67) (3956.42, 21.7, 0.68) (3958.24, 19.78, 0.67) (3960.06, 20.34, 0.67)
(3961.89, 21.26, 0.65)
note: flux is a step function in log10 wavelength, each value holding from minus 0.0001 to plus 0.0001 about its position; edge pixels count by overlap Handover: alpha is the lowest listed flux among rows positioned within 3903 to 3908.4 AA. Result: 18.98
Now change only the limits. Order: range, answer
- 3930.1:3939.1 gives 4.508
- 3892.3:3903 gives 15.9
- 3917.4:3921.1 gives 20.63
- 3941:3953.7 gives 19.53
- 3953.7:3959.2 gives 19.78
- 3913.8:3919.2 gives 21.07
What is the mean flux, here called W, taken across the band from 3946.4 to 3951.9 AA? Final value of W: 21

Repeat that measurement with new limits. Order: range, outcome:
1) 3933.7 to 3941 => 10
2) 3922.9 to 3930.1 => 20.7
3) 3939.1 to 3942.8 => 19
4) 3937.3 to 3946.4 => 18.2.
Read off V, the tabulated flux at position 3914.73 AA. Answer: 22.08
